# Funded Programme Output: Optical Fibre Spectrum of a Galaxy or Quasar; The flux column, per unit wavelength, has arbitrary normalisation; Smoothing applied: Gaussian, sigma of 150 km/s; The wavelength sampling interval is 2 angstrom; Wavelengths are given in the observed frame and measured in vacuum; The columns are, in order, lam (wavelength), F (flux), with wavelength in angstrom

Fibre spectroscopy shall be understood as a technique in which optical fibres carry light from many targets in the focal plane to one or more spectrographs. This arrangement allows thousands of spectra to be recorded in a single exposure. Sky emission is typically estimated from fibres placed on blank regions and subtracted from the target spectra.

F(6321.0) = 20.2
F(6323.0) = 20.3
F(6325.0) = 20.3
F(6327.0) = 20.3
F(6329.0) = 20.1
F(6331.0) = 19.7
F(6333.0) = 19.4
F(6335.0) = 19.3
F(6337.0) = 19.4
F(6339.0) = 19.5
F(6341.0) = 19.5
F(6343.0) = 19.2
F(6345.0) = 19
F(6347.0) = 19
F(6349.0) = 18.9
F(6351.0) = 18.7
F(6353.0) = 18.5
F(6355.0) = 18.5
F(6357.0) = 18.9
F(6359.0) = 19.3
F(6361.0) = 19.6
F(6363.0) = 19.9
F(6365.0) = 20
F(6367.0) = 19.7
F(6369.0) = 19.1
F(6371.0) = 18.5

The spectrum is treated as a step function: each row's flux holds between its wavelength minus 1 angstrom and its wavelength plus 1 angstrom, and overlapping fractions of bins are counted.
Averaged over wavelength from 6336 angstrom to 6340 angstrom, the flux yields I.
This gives 19.4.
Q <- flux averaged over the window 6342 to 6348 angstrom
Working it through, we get 19.1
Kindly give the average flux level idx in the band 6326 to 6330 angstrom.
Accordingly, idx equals 20.2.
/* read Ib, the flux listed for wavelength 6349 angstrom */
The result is 18.9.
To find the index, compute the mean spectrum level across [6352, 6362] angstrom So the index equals 19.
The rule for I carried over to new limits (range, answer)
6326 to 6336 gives 19.8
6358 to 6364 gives 19.6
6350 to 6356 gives 18.6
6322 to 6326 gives 20.3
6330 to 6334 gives 19.5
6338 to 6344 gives 19.4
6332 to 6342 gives 19.4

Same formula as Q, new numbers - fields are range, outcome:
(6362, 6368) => 19.9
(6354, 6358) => 18.7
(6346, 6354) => 18.8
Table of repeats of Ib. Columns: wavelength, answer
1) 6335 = 19.3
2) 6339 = 19.5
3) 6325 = 20.3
